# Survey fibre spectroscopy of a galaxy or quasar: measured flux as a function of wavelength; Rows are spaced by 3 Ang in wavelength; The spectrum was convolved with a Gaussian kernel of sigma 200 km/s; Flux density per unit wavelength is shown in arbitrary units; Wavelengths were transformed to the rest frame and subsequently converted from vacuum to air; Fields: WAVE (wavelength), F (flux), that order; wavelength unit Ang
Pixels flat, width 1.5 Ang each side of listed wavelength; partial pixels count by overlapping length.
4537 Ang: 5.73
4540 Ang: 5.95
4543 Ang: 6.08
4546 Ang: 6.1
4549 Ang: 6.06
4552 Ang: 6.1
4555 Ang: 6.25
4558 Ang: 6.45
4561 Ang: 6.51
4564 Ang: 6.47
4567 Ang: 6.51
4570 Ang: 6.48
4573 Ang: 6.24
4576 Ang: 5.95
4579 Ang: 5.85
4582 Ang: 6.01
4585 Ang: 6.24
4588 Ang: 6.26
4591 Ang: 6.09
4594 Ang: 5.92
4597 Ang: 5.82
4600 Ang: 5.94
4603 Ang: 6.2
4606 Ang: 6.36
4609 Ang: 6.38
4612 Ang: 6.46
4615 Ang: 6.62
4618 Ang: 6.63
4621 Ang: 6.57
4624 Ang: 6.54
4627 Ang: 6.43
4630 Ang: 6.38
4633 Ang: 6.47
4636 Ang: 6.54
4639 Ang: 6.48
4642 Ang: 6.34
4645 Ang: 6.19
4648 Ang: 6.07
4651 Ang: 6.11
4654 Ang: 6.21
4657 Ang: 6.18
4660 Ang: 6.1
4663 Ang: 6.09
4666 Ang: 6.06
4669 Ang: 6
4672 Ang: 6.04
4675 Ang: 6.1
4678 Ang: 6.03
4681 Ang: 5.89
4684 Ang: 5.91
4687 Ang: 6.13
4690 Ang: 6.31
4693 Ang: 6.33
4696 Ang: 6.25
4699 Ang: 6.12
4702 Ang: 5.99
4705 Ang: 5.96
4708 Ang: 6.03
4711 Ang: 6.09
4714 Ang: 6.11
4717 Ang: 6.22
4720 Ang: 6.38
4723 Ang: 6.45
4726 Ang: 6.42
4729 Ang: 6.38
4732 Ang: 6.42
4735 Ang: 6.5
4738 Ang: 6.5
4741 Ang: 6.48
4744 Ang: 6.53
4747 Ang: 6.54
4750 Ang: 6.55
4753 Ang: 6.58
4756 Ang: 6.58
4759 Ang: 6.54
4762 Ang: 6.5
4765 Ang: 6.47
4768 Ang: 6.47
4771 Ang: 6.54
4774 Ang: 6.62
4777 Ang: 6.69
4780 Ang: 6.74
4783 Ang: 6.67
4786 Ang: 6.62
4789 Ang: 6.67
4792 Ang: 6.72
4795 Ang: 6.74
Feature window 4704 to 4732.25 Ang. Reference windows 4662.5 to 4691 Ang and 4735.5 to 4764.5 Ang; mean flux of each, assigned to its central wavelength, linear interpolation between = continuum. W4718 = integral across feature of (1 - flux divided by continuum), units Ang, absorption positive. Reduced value 0.4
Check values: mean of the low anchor 6.05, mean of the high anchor 6.53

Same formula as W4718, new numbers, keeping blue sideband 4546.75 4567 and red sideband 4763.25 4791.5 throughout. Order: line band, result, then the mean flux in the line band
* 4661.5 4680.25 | 1.22 Ang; 6.05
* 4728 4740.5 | 0.19 Ang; 6.46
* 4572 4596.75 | 1.16 Ang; 6.05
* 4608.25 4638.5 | -0.47 Ang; 6.5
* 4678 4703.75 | 1.53 Ang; 6.11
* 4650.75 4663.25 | 0.59 Ang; 6.15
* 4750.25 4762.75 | 0.06 Ang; 6.55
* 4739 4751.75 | 0.09 Ang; 6.53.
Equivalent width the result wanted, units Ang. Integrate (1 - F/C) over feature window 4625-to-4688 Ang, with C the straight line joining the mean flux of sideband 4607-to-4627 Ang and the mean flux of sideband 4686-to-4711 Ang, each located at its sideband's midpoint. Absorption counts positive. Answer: 1.53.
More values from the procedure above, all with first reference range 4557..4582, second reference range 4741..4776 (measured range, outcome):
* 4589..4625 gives 0.3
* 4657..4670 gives 0.7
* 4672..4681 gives 0.6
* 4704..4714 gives 0.7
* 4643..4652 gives 0.4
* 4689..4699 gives 0.3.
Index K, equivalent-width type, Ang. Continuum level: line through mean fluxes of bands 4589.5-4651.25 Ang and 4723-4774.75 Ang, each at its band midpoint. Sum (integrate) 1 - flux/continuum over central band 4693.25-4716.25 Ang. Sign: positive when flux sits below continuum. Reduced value 1.2 Ang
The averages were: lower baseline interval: 6.32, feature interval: 6.1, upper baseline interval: 6.5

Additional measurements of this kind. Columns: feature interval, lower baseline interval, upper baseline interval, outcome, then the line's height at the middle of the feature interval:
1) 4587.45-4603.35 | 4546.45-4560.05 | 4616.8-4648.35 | 0.8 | 6.33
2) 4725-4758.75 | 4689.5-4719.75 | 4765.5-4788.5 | -0.6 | 6.39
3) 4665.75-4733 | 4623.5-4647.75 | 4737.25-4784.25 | 3.4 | 6.48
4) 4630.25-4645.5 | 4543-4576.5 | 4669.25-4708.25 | -0.6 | 6.16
